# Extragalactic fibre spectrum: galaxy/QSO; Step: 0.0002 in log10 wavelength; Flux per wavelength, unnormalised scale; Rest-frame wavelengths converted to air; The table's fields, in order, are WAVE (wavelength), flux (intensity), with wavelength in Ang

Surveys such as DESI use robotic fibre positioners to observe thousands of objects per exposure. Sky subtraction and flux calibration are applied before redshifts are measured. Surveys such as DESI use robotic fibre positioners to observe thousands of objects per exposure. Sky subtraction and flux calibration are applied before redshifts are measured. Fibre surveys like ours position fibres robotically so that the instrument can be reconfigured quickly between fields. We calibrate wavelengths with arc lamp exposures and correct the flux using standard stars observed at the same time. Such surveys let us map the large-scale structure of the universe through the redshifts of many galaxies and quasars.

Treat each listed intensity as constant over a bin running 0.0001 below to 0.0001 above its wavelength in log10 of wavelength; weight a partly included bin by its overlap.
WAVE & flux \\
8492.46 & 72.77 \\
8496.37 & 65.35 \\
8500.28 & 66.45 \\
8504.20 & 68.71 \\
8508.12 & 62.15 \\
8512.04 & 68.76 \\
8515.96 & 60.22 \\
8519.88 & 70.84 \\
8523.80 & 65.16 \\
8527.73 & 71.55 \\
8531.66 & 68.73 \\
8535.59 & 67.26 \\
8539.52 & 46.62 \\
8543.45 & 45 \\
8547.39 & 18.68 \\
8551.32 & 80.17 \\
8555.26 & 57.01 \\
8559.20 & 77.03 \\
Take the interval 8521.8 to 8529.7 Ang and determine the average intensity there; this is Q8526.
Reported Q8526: 68.4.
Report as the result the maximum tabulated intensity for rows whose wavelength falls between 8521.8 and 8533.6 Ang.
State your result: 71.55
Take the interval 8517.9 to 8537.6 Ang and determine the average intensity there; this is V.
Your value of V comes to 68.7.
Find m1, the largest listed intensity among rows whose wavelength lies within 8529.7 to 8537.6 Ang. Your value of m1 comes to 68.73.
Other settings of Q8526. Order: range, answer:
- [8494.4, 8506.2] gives 66.8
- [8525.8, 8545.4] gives 59.8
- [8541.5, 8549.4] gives 32.1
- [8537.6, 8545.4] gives 45.8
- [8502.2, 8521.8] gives 66.1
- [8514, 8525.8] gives 65.4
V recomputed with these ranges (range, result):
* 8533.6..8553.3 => 51.6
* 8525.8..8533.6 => 70.1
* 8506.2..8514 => 65.5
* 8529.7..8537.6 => 67.9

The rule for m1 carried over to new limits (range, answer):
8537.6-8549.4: 46.62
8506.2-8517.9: 68.76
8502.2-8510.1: 68.71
